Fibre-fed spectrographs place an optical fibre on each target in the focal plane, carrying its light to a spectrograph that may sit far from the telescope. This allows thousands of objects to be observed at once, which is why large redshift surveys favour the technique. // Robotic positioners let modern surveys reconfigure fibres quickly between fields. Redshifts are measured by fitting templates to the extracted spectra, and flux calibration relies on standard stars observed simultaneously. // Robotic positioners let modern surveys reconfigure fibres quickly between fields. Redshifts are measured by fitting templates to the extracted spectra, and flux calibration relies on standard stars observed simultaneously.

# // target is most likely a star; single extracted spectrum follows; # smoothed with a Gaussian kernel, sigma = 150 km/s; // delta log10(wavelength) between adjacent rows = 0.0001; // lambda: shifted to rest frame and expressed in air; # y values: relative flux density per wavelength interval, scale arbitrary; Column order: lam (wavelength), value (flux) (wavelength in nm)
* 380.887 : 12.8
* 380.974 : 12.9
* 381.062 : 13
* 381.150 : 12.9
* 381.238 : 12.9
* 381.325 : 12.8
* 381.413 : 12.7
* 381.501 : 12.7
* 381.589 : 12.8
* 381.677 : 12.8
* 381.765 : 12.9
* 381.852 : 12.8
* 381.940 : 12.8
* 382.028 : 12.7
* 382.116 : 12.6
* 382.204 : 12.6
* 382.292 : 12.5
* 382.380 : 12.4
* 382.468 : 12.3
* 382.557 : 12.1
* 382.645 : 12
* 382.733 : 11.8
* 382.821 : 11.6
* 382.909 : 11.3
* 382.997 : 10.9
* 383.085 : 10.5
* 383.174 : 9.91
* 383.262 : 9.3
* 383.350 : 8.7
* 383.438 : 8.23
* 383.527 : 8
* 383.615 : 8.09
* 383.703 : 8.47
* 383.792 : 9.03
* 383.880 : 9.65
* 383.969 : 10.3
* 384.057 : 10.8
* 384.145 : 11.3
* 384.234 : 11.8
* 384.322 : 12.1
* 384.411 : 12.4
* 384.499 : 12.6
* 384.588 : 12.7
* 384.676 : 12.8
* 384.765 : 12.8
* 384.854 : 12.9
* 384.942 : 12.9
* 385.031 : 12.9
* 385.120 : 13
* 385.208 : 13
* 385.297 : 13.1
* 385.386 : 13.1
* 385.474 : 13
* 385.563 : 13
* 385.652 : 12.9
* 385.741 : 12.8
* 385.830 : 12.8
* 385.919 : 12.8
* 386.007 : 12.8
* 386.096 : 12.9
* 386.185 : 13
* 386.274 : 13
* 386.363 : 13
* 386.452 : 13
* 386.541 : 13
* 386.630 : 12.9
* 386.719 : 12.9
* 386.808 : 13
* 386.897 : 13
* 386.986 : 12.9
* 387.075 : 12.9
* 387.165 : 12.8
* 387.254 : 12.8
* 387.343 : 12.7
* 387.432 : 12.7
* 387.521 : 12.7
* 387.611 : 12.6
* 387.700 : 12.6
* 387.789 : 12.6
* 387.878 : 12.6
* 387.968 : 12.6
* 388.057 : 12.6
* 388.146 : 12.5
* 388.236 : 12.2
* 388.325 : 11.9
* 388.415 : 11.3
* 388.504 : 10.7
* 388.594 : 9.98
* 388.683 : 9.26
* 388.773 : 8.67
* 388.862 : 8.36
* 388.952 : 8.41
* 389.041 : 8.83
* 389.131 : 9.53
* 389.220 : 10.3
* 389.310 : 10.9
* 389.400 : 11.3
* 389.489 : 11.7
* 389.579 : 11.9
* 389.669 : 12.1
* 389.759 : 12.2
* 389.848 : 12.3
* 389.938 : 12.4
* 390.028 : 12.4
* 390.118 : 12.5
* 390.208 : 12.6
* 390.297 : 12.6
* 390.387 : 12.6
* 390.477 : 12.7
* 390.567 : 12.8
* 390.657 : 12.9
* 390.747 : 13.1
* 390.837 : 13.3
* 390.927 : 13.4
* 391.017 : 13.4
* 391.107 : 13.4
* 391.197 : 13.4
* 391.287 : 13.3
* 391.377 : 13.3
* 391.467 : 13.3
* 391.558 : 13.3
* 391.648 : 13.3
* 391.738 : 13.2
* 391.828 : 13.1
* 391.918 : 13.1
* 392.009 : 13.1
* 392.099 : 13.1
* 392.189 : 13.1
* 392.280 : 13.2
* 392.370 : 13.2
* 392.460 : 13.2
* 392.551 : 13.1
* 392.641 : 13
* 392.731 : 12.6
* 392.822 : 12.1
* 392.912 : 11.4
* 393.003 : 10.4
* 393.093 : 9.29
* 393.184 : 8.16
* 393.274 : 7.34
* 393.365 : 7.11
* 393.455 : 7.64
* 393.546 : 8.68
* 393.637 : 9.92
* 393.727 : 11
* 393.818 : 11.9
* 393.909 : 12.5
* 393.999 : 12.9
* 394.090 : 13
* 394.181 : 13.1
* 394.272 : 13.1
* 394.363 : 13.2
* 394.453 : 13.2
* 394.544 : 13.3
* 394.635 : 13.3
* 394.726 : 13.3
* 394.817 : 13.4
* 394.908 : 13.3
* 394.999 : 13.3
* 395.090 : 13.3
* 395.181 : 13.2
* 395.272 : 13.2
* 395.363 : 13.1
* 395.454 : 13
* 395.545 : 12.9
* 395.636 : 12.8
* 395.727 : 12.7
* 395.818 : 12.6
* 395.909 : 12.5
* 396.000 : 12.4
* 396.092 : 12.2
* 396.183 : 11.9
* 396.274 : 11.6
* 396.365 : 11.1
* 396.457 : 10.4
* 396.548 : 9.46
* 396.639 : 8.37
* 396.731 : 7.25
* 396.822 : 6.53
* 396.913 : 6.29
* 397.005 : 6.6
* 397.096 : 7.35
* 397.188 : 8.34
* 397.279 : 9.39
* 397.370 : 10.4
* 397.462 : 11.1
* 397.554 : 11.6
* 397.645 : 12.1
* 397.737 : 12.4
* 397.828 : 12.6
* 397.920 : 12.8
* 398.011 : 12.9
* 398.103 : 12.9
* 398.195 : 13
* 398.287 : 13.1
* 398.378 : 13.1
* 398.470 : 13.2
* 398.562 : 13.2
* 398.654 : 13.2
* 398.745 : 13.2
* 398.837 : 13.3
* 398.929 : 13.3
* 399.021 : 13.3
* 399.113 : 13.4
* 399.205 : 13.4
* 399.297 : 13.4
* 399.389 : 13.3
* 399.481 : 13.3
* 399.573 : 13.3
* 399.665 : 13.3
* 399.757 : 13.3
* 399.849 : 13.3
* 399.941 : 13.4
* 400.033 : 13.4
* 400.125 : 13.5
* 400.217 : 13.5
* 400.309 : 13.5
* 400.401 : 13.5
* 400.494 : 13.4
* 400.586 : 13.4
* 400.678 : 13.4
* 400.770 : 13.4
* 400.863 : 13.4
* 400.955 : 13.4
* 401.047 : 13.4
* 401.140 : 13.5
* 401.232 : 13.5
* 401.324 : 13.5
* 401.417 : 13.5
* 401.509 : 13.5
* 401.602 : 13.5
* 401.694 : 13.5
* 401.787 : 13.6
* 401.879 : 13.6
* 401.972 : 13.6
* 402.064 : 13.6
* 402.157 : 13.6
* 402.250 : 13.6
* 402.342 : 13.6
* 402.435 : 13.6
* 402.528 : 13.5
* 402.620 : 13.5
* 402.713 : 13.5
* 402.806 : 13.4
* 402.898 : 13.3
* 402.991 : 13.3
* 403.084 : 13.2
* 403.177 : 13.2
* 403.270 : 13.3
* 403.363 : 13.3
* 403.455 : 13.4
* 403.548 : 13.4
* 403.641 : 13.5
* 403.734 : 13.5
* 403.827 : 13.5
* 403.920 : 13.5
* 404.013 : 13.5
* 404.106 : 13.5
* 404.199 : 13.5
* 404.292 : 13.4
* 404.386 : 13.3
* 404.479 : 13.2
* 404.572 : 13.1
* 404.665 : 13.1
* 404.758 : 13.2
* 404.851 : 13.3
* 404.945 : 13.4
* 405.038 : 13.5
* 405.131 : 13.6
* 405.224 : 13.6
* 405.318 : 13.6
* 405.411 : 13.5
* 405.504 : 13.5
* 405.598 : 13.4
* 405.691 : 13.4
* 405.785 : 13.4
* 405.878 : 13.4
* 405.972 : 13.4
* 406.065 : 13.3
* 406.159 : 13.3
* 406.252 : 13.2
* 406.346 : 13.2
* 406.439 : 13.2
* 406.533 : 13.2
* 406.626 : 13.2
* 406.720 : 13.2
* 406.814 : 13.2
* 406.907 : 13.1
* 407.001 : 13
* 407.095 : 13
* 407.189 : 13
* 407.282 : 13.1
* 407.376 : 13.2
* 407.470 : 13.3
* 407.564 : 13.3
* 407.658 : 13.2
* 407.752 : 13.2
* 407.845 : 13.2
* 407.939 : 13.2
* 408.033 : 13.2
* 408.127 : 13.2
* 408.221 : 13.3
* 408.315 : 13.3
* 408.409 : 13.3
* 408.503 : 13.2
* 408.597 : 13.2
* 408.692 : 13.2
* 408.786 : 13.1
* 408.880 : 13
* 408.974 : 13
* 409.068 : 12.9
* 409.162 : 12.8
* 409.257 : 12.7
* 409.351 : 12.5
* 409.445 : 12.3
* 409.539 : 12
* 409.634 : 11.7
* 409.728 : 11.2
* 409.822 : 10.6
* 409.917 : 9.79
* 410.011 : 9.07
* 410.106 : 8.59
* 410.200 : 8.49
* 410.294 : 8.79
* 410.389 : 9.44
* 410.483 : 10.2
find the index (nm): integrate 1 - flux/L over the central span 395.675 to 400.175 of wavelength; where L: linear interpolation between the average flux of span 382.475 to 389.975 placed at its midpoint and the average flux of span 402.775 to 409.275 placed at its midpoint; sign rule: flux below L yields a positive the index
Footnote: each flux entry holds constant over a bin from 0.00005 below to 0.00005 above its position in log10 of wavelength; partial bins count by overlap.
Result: 0.296 nm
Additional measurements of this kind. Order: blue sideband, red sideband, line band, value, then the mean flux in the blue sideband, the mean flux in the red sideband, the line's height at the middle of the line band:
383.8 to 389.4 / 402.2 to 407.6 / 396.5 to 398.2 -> 0.37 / 12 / 13.3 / 12.8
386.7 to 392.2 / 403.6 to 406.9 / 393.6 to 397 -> 0.21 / 12.2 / 13.4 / 12.6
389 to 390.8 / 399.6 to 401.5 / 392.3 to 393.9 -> 0.22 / 11.9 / 13.4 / 12.4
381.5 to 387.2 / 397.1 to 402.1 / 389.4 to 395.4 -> 0.07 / 12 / 13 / 12.5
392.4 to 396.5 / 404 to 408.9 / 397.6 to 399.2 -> -0.08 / 11.9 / 13.3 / 12.4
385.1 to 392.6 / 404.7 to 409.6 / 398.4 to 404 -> -0.21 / 12.4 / 13.2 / 12.9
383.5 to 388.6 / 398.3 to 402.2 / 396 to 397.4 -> 0.41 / 12.2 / 13.4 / 13.1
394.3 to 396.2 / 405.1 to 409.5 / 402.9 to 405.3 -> -0.04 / 13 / 13.2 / 13.1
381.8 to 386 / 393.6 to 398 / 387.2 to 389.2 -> 0.06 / 11.7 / 11.6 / 11.6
